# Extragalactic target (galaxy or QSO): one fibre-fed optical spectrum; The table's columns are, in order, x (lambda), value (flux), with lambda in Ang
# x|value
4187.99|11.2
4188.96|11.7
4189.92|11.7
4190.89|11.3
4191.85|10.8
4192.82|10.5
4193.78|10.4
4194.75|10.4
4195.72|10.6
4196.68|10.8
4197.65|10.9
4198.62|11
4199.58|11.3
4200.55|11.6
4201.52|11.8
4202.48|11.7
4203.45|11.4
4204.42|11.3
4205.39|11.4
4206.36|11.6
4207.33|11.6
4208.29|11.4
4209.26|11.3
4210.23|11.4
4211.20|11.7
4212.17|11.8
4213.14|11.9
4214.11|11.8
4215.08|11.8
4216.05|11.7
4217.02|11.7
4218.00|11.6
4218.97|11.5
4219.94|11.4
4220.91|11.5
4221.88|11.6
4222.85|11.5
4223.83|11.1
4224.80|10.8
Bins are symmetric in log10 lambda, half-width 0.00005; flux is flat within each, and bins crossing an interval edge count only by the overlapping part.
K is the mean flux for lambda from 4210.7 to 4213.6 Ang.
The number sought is 11.8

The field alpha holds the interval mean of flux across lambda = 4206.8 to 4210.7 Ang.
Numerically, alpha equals 11.4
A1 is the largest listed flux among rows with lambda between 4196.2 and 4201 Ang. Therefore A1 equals 11.6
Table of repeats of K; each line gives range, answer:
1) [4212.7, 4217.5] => 11.8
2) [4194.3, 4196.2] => 10.5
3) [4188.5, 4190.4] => 11.7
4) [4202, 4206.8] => 11.5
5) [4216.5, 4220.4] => 11.5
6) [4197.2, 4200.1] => 11.1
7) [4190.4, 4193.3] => 10.9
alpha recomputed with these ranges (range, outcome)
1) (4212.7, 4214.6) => 11.9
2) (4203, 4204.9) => 11.3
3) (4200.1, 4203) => 11.7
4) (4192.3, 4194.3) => 10.4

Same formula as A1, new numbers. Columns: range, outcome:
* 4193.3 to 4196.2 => 10.6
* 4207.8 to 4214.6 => 11.9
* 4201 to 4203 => 11.8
